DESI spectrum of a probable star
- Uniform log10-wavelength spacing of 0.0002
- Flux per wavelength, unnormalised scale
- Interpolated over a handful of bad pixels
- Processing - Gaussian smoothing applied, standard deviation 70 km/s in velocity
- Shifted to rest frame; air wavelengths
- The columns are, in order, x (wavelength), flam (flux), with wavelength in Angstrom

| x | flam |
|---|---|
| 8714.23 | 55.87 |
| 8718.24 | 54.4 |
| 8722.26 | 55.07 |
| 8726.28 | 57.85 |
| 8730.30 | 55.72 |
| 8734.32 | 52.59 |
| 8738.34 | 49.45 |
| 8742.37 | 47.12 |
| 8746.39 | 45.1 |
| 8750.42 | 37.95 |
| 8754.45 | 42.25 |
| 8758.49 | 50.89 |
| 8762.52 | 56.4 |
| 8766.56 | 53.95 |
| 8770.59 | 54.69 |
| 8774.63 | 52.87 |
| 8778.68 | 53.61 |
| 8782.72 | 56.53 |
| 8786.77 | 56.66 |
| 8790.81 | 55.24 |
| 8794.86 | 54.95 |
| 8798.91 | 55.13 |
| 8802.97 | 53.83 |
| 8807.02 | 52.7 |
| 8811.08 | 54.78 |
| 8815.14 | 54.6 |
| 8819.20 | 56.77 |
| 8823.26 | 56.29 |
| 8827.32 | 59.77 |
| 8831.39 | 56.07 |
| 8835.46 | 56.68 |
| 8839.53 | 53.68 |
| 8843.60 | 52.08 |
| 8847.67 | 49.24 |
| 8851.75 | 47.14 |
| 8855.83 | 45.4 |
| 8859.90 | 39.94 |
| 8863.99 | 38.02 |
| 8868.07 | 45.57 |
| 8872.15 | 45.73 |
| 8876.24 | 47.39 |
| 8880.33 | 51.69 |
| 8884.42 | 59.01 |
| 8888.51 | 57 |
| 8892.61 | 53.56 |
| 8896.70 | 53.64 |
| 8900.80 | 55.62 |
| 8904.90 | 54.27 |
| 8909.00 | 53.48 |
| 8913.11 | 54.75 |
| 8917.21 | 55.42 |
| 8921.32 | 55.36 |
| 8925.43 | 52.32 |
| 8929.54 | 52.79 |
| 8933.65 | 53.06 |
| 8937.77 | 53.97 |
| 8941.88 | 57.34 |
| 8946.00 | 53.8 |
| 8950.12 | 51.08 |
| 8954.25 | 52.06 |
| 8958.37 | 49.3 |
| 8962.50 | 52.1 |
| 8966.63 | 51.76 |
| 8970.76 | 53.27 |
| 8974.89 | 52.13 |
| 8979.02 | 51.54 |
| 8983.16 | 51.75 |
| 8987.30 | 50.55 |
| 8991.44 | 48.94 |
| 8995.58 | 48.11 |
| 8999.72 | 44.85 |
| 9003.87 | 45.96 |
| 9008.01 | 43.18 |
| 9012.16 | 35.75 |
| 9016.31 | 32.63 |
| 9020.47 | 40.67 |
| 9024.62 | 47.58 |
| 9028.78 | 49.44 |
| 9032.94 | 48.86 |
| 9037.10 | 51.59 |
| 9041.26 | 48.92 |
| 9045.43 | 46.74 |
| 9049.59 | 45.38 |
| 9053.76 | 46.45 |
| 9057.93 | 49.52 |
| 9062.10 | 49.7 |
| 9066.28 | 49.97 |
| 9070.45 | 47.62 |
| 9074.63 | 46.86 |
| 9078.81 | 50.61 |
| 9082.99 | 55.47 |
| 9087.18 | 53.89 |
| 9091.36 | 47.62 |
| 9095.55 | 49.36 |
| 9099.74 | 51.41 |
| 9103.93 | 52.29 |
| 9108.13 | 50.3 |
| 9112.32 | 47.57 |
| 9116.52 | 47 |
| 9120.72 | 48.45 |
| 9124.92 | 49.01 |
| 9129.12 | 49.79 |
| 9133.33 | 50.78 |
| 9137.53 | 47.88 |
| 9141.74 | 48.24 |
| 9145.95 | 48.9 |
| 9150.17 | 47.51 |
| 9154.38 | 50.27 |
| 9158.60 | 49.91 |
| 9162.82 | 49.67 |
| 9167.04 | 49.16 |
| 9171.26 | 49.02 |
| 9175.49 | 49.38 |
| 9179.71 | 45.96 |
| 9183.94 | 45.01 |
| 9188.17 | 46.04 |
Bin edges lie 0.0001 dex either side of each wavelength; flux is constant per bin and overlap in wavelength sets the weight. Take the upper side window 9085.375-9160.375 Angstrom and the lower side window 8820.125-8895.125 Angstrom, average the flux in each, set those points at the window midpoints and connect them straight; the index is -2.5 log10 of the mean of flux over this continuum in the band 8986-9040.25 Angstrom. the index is 0.11 mag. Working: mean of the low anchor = 50.9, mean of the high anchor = 49.4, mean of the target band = 45.2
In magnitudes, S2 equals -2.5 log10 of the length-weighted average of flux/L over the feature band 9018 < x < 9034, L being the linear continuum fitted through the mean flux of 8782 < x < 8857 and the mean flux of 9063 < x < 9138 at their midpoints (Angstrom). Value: 0.108 mag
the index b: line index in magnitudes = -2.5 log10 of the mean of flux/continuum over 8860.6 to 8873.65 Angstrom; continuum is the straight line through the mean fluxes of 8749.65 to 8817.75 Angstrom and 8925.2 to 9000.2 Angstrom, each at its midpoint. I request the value 0.22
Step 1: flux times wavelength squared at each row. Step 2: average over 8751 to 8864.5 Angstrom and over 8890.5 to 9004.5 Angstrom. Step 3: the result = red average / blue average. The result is 1.03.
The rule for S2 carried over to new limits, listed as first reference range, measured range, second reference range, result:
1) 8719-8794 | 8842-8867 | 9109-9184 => 0.134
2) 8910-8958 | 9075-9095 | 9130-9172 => -0.016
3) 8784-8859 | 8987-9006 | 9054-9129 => 0.082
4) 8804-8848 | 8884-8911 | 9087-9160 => -0.027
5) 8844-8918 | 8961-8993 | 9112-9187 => -0.039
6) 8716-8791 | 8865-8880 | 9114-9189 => 0.103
